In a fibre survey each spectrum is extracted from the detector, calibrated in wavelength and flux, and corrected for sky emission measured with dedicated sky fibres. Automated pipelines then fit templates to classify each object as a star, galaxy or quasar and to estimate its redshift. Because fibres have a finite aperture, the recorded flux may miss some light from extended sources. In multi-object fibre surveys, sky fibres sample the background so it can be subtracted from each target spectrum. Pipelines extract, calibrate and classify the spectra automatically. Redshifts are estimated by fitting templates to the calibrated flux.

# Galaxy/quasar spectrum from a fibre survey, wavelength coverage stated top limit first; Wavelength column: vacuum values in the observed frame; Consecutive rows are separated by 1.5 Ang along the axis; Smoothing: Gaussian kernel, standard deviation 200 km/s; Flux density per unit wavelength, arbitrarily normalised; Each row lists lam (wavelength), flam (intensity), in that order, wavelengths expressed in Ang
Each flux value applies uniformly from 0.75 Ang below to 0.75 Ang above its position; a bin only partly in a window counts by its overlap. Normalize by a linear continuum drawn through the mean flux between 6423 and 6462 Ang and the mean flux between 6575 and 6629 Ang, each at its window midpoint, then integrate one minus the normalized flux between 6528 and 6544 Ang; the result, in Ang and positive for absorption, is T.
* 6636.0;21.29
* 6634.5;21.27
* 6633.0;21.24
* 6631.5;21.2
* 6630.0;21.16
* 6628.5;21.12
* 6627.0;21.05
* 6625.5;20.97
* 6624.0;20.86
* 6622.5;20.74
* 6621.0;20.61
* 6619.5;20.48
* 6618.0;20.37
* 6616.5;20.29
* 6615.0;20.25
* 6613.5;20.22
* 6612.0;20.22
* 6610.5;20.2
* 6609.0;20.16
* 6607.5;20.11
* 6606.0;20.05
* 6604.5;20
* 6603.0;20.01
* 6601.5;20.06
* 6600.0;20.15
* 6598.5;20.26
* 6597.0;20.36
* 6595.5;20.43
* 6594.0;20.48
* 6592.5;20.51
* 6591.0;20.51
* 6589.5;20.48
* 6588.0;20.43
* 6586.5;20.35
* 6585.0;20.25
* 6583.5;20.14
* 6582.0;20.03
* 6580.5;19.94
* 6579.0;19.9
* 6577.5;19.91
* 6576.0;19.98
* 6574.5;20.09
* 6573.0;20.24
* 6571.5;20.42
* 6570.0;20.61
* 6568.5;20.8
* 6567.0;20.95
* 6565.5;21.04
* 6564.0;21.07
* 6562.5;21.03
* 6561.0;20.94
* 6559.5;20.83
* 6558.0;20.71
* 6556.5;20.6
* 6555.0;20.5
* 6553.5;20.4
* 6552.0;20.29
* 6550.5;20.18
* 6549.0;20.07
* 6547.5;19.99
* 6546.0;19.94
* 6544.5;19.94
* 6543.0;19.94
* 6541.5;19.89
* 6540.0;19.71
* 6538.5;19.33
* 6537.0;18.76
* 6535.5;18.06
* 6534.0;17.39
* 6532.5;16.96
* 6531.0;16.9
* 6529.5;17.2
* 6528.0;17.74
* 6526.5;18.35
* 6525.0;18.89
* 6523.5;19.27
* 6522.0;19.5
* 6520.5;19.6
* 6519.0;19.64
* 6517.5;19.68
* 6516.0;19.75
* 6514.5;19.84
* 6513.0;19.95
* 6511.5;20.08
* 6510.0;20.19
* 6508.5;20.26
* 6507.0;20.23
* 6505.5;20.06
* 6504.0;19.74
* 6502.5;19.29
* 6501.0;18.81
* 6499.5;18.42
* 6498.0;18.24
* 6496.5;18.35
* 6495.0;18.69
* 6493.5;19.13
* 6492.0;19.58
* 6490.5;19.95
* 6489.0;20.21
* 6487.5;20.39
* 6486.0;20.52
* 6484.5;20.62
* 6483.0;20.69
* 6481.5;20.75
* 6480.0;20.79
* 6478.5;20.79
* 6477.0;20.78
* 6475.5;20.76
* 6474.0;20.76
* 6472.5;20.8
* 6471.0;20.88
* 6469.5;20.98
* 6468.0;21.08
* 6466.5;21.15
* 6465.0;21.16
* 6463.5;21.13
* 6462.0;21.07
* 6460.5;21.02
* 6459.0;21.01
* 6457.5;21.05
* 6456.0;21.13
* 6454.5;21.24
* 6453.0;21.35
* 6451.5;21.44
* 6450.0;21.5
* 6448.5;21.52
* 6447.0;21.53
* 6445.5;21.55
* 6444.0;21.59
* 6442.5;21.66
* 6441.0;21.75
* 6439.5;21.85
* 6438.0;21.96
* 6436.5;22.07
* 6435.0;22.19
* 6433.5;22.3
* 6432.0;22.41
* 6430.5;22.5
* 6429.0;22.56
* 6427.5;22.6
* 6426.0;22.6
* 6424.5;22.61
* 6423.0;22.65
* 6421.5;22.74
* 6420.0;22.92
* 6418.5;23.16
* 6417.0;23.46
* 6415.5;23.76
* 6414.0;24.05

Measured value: 1.9 Ang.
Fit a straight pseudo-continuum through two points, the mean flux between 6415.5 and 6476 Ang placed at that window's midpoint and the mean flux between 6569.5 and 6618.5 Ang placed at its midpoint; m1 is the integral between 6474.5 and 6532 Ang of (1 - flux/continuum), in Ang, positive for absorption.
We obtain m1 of 4.4 Ang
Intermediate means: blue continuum 21.8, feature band 19.6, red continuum 20.2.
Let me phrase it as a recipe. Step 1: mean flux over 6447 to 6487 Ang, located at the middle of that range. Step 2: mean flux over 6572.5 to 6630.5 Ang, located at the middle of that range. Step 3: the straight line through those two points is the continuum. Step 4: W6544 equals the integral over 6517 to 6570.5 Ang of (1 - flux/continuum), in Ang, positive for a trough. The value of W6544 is 2.6 Ang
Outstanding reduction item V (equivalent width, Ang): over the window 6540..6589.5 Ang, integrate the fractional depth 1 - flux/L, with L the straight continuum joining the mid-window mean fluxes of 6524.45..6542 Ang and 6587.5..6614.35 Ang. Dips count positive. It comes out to -3.05 Ang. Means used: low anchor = 18.2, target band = 20.3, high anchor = 20.3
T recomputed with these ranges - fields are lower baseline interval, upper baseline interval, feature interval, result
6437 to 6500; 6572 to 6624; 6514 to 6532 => 1.5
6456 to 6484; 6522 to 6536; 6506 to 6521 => -1.0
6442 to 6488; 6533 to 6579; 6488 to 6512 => 1.4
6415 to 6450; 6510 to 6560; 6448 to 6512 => 1.7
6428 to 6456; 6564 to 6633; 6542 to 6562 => 0.5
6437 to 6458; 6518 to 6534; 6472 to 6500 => 0.0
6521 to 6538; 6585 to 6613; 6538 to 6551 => -0.9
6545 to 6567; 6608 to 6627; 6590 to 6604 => 0.1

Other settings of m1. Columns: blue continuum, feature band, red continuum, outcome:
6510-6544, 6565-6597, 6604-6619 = -0.98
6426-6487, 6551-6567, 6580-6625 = -0.09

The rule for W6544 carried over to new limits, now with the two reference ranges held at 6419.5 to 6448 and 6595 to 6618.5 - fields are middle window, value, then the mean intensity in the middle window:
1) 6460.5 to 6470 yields 0.3 Ang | 21.1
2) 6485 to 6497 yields 1.1 Ang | 19.6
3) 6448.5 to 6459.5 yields 0.3 Ang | 21.3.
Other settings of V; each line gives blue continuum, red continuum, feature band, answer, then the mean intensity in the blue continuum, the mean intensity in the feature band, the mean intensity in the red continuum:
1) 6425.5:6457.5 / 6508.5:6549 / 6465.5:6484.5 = 0.0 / 21.8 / 20.8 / 19.1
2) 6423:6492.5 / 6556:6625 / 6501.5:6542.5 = 3.4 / 21.3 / 19.1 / 20.4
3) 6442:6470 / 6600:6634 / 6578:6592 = 0.3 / 21.3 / 20.2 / 20.5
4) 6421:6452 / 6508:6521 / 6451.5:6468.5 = 0.2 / 22.1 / 21.1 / 19.9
